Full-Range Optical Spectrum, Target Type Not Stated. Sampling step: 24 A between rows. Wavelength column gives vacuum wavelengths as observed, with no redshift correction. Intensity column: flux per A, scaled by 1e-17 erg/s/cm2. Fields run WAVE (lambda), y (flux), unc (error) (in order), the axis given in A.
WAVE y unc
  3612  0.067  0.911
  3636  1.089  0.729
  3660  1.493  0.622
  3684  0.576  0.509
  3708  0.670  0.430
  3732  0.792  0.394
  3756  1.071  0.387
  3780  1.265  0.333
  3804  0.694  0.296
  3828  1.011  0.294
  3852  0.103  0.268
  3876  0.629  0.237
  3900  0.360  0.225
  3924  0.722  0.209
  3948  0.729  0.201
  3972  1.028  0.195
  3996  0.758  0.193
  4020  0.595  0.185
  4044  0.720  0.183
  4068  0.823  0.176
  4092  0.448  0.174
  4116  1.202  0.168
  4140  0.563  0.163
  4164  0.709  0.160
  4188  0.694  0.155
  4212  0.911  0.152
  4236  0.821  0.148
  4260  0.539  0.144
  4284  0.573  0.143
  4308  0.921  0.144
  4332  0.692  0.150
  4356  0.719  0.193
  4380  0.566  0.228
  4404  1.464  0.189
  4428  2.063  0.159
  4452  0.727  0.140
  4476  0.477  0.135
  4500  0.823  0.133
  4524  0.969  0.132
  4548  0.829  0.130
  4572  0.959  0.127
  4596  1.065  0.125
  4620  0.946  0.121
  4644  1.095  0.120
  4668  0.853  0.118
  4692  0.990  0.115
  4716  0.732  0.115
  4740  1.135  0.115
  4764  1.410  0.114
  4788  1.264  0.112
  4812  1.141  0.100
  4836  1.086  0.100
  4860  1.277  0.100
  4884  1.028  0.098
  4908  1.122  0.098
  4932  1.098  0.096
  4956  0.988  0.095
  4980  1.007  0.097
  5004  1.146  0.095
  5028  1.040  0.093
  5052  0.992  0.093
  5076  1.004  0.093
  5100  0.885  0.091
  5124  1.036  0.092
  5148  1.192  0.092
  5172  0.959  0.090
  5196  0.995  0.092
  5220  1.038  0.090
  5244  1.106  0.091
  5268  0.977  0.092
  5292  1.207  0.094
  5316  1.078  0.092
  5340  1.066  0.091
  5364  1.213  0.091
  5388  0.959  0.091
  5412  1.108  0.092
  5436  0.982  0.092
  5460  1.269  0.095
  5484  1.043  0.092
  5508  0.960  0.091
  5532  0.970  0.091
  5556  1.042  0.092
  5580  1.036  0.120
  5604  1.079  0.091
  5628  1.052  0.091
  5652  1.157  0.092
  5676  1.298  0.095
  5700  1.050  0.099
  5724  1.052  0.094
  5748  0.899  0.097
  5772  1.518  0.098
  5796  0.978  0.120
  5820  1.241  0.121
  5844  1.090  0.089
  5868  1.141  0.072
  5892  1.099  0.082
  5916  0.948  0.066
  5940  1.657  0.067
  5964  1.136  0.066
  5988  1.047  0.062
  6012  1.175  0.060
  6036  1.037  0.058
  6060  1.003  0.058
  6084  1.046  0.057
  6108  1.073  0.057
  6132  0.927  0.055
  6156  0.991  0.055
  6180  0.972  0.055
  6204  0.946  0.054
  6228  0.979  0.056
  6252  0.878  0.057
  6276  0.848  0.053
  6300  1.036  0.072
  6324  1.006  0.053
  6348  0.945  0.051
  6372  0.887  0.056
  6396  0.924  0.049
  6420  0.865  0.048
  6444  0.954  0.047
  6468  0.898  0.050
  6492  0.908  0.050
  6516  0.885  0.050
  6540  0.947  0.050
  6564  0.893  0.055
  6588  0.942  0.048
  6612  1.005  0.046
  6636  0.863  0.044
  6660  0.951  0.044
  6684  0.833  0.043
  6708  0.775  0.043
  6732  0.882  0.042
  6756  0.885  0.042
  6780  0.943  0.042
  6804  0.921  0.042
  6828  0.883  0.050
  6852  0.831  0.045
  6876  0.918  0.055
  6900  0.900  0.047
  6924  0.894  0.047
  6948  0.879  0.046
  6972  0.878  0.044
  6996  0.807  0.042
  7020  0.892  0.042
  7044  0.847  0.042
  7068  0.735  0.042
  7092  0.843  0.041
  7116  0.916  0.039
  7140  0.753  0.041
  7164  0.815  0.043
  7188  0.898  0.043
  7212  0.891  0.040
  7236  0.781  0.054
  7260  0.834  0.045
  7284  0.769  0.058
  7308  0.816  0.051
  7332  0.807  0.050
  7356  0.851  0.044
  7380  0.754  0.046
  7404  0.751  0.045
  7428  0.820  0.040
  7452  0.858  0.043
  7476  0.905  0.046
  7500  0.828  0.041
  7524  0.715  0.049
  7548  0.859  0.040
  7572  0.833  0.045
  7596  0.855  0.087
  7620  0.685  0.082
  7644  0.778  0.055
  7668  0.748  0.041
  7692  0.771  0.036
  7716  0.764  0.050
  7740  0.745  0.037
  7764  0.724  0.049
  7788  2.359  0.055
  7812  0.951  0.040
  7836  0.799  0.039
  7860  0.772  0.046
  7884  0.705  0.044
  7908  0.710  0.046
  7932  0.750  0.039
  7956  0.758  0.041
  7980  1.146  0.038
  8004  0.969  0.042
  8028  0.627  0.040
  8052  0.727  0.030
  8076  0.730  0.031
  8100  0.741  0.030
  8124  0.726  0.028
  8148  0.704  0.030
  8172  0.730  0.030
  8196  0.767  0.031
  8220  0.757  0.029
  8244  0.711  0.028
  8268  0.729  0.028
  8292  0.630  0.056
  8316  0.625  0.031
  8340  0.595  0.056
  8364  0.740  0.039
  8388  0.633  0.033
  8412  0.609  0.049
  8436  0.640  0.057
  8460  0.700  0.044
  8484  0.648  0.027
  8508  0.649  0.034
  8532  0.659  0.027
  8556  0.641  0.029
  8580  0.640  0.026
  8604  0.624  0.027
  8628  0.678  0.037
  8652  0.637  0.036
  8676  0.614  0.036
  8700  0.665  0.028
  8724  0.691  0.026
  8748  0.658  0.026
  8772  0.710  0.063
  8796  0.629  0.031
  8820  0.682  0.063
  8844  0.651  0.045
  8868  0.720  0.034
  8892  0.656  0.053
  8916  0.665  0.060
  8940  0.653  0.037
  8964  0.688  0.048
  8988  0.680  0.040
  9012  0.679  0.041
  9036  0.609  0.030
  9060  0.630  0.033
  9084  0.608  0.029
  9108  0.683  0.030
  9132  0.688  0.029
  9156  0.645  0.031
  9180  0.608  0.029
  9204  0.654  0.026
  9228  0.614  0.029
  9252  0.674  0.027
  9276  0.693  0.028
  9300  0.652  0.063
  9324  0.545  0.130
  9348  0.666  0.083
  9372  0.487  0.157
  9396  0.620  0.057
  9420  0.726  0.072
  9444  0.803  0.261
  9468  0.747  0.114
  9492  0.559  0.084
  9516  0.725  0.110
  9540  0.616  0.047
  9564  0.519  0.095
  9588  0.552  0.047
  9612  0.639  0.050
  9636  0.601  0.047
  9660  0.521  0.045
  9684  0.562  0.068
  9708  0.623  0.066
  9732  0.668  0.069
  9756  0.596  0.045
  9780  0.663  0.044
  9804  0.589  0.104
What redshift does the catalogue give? 0.187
